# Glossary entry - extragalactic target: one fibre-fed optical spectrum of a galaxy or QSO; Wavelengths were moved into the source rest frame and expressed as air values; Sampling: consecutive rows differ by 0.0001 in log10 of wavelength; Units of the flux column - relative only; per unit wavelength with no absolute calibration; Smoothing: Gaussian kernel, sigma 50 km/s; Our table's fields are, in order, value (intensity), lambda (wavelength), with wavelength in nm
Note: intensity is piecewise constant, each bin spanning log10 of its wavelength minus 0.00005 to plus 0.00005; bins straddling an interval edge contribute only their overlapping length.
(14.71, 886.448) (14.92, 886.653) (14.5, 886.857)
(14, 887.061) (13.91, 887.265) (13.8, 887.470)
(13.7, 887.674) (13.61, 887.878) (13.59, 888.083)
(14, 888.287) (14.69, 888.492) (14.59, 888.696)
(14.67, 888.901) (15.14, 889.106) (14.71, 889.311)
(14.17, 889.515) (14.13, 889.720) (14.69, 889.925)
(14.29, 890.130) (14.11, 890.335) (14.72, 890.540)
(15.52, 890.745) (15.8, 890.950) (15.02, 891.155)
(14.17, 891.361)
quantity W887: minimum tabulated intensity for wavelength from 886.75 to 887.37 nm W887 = 13.91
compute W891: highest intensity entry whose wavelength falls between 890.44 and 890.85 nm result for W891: 15.52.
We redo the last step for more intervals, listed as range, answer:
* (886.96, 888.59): 14.69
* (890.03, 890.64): 14.72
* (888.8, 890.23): 15.14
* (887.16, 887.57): 13.91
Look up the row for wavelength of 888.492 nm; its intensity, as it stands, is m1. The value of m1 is 14.69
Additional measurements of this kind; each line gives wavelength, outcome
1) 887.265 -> 13.91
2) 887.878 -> 13.61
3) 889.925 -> 14.69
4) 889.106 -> 15.14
